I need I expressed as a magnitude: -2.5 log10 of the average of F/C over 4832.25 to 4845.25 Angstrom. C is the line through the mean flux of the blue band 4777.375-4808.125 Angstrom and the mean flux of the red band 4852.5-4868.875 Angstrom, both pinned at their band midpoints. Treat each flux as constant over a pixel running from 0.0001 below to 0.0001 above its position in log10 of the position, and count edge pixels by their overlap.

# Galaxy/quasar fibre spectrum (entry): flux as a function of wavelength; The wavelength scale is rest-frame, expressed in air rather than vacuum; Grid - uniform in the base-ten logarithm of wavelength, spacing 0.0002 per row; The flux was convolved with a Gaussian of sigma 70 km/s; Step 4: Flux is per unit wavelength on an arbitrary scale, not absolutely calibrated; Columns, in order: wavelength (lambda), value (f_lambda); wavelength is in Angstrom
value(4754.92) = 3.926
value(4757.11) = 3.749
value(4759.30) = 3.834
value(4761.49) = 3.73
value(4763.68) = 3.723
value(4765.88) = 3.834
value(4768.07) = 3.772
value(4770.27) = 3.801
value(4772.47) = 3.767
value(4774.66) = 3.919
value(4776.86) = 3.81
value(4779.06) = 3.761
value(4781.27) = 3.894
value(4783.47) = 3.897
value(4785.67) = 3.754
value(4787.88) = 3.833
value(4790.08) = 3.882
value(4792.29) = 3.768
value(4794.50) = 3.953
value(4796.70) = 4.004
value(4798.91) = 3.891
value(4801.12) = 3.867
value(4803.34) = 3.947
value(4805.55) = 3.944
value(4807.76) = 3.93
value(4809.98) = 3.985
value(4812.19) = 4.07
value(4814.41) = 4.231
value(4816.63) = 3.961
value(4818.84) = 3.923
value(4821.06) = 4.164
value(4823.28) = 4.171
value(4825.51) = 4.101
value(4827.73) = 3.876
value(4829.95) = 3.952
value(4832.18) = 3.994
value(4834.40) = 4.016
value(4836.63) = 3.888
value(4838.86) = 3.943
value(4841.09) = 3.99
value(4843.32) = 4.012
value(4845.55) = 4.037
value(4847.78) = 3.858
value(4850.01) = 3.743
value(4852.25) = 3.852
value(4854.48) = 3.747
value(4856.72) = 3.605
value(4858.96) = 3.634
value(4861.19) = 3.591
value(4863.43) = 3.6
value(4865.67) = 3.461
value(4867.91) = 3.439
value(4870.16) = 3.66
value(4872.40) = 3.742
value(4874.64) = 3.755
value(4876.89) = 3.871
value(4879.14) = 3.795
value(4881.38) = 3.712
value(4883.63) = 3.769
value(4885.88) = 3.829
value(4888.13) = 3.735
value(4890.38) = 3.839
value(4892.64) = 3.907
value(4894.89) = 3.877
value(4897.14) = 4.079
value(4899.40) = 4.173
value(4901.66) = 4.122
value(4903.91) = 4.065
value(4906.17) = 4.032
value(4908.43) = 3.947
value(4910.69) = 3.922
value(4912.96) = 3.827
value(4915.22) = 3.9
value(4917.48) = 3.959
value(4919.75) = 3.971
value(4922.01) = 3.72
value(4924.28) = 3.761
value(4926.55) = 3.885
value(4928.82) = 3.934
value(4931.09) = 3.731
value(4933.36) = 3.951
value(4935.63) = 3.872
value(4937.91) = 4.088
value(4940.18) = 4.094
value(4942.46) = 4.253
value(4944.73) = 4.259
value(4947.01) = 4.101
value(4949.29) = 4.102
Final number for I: -0.081 mag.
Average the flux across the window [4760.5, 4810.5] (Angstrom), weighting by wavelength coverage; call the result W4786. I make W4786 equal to 3.85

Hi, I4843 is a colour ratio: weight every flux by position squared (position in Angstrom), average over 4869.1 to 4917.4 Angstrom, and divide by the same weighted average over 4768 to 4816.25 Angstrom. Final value 1.04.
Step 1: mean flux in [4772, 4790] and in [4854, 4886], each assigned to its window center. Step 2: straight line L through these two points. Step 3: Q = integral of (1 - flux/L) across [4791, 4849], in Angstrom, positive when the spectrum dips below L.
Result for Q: -3.3 Angstrom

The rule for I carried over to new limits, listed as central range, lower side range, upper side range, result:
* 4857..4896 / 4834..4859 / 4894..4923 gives 0.06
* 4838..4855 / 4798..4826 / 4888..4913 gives 0.03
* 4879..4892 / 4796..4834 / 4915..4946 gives 0.05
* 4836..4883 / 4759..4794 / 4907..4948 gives 0.04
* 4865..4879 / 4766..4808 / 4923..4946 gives 0.07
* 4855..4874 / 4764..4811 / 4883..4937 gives 0.08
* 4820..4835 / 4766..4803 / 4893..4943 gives -0.04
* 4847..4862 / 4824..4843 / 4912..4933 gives 0.06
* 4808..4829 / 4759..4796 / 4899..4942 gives -0.05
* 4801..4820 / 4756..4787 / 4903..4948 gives -0.04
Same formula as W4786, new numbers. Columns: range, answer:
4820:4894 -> 3.83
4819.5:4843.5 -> 4.01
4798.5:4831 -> 4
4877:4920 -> 3.92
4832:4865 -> 3.82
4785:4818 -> 3.94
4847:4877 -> 3.67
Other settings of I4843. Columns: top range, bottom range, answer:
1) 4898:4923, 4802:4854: 1.03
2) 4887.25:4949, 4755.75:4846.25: 1.06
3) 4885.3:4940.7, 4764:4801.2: 1.08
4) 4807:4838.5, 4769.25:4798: 1.06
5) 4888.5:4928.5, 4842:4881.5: 1.08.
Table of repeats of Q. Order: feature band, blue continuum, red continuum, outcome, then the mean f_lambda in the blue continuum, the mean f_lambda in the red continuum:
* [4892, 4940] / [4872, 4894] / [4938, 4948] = 0.69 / 3.8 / 4.17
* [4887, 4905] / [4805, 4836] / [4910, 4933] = -0.33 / 4.02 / 3.86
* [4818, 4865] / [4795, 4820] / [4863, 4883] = -0.77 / 3.98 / 3.68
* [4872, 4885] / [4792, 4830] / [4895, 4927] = 0.62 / 3.99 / 3.95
